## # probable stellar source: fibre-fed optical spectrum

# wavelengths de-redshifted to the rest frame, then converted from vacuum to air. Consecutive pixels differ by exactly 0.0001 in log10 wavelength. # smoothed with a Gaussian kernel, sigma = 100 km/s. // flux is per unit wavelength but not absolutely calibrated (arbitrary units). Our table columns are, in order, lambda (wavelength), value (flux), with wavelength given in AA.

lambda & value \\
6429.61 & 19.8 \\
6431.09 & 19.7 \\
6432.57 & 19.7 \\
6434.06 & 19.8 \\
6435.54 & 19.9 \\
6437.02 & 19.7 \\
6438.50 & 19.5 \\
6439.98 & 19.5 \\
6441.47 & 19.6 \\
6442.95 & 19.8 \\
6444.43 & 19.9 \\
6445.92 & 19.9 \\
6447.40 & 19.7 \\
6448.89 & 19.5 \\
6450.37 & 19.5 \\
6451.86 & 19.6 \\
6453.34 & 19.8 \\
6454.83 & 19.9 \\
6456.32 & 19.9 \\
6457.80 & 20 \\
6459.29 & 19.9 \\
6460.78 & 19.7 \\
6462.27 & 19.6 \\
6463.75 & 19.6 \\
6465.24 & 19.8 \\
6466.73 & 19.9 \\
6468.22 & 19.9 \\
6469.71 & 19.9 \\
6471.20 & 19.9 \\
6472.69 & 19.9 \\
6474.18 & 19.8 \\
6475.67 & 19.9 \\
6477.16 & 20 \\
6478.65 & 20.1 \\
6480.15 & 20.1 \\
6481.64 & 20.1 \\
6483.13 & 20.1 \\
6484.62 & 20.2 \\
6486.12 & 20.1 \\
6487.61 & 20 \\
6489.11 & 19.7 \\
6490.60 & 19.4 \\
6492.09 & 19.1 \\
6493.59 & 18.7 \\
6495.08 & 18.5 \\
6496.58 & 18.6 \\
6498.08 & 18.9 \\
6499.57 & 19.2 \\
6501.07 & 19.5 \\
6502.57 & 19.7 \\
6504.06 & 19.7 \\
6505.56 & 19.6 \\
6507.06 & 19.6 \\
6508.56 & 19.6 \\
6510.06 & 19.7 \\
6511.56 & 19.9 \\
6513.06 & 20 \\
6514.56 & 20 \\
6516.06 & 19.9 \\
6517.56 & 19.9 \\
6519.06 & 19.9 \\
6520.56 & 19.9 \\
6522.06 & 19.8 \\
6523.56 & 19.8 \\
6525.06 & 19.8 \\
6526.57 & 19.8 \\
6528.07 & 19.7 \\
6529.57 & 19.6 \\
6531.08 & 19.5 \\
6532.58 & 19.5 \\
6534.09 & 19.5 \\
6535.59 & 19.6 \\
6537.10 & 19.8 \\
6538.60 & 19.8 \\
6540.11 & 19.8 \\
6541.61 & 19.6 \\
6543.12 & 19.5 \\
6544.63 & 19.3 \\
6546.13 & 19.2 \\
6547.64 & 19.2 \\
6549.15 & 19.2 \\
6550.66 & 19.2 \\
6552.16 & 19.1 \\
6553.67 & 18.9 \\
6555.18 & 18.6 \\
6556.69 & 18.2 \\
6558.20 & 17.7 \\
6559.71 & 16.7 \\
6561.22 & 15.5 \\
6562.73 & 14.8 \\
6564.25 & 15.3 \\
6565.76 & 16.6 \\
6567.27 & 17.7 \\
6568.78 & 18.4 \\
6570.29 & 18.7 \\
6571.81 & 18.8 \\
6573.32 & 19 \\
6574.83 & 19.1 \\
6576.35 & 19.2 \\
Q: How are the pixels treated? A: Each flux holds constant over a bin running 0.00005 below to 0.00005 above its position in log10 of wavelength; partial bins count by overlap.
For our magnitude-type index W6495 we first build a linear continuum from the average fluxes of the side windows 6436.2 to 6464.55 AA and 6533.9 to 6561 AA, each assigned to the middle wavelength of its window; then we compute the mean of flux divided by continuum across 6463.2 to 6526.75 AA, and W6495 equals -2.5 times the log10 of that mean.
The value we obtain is -0.018 mag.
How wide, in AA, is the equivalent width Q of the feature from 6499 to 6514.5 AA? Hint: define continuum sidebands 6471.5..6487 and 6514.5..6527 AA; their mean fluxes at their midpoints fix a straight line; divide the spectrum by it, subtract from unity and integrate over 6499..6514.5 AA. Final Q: 0.2 AA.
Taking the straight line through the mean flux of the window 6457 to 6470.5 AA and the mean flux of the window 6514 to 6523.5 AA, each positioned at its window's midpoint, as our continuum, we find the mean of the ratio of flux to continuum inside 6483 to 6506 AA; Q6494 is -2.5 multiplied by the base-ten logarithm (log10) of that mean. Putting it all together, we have 0.025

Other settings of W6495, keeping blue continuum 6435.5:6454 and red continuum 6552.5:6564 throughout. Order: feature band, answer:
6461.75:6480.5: -0.043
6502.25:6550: -0.104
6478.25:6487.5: -0.070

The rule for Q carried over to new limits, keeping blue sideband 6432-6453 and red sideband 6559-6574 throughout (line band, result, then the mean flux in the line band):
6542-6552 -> -0.99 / 19.3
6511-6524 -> -1.26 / 19.9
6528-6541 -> -1.35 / 19.6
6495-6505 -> -0.38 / 19.2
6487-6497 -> -0.26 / 19.1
